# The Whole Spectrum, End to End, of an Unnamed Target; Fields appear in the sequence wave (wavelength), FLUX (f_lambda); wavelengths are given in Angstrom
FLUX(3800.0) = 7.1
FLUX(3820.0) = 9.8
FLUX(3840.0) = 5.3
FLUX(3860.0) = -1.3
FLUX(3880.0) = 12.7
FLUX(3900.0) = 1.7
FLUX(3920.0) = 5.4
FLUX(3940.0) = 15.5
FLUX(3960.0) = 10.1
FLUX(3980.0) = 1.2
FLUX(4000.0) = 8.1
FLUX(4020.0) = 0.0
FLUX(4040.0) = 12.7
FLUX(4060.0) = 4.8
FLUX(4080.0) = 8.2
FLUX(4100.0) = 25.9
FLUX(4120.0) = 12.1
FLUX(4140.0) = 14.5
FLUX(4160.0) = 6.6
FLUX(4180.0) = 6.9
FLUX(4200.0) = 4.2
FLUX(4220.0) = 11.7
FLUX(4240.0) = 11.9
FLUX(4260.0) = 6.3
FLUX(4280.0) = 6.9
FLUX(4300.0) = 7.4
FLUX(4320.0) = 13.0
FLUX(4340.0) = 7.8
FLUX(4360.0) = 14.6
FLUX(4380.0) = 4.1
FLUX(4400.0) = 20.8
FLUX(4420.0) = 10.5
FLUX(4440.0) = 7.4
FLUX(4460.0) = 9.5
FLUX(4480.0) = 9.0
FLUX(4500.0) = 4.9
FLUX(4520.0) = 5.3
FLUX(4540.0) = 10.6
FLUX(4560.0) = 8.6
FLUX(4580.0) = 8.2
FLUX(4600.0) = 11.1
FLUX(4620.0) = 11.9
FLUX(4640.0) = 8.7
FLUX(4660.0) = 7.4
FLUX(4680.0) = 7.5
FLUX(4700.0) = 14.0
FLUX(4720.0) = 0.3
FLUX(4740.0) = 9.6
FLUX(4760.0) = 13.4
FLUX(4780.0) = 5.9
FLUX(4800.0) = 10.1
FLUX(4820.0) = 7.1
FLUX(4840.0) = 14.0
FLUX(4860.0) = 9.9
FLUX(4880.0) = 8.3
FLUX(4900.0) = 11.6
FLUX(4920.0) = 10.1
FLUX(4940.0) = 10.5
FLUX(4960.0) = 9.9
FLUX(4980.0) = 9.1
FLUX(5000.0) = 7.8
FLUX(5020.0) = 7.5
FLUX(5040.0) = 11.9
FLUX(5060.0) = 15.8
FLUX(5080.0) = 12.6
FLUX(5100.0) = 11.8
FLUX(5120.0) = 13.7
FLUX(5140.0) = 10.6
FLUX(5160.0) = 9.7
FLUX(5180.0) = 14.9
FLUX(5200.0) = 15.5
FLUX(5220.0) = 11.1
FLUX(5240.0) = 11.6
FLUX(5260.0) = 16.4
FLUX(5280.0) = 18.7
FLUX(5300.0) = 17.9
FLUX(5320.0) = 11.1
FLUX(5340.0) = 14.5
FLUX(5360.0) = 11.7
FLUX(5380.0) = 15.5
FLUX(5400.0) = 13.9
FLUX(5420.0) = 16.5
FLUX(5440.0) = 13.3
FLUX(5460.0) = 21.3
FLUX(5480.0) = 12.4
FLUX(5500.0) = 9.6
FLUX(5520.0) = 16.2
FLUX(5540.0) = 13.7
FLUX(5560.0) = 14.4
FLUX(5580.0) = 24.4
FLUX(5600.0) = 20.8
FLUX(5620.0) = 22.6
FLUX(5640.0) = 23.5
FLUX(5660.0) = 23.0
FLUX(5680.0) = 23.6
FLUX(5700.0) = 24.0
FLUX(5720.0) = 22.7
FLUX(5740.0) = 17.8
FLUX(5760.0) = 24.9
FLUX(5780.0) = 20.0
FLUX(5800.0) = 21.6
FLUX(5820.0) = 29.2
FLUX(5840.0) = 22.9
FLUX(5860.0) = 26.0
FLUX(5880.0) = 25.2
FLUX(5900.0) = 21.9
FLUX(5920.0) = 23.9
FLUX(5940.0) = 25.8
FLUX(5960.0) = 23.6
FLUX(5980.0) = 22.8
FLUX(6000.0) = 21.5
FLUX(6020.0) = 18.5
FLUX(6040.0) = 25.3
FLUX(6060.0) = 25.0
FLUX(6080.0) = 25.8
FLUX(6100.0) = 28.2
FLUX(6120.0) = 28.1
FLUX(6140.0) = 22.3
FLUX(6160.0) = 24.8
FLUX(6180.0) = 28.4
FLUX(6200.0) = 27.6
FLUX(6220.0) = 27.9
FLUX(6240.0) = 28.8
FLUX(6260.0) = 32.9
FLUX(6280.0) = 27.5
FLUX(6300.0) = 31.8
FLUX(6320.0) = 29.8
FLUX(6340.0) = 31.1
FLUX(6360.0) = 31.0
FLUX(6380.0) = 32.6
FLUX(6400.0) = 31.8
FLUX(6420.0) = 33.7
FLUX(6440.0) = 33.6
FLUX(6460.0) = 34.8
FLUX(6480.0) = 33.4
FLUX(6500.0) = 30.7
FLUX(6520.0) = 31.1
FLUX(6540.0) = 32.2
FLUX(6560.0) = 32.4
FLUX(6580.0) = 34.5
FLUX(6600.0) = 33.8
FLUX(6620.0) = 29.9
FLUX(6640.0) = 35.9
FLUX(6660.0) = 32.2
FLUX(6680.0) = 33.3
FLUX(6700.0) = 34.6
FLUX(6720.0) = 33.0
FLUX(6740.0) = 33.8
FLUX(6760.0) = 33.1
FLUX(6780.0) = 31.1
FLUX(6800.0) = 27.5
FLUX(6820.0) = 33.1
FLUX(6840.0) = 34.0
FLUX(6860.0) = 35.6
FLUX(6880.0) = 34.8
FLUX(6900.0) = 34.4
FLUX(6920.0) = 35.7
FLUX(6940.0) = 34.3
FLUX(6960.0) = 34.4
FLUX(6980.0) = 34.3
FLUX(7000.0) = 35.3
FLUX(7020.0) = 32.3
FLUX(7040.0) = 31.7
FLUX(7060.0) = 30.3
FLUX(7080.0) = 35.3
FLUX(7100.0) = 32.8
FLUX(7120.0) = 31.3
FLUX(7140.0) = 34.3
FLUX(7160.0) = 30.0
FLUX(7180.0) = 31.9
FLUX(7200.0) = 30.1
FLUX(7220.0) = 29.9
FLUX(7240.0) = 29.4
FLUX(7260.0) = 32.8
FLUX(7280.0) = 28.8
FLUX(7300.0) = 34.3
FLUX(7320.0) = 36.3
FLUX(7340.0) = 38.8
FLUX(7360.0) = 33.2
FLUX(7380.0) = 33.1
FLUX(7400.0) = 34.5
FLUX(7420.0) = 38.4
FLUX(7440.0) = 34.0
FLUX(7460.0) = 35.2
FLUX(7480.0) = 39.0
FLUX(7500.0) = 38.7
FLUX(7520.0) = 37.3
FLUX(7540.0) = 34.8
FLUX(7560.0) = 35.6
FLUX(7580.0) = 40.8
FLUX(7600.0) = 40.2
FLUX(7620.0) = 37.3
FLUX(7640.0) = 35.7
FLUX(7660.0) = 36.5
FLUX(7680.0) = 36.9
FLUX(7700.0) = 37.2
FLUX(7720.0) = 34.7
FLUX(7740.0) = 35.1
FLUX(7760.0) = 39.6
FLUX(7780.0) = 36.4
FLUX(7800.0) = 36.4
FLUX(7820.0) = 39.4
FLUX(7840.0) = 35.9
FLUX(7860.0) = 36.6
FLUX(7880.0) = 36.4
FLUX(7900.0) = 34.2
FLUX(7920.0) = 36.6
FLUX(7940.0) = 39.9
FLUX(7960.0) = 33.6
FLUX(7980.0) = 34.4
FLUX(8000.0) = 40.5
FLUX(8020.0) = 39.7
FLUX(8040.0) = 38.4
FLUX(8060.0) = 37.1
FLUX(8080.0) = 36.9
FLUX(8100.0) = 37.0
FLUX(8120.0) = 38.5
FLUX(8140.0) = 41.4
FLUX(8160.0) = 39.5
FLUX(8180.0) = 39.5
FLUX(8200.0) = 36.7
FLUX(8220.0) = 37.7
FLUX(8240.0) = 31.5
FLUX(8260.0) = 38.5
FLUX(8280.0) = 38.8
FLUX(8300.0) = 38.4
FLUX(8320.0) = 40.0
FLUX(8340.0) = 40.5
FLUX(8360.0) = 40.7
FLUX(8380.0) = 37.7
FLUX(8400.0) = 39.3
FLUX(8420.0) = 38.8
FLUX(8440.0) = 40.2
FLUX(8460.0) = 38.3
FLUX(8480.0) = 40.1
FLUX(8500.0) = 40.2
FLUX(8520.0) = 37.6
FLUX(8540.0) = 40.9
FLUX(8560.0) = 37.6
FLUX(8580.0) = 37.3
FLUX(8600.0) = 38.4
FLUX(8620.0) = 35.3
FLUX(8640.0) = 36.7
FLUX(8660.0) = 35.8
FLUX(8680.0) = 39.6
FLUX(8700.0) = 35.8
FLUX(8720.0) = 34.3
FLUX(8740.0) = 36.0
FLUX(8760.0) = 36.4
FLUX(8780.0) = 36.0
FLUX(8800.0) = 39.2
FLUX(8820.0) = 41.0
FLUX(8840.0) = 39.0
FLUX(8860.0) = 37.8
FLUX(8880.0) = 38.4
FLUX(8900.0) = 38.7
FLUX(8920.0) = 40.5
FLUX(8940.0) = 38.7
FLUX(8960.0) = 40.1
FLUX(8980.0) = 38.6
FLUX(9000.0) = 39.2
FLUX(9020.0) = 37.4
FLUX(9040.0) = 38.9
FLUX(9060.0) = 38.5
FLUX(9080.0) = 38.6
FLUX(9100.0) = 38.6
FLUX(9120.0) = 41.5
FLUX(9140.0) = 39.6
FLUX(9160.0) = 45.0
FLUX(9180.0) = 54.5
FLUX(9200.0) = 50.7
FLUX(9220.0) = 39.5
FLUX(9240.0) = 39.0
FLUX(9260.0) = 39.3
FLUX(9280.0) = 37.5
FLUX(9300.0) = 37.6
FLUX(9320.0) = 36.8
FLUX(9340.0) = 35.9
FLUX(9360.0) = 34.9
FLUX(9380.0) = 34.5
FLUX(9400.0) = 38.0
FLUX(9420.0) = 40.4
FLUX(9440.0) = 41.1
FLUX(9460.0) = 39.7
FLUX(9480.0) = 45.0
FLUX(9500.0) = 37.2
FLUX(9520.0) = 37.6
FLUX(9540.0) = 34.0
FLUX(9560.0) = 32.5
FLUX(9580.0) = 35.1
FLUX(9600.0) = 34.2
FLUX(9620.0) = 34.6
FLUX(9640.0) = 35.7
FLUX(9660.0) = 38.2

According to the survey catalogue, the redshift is 0.398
